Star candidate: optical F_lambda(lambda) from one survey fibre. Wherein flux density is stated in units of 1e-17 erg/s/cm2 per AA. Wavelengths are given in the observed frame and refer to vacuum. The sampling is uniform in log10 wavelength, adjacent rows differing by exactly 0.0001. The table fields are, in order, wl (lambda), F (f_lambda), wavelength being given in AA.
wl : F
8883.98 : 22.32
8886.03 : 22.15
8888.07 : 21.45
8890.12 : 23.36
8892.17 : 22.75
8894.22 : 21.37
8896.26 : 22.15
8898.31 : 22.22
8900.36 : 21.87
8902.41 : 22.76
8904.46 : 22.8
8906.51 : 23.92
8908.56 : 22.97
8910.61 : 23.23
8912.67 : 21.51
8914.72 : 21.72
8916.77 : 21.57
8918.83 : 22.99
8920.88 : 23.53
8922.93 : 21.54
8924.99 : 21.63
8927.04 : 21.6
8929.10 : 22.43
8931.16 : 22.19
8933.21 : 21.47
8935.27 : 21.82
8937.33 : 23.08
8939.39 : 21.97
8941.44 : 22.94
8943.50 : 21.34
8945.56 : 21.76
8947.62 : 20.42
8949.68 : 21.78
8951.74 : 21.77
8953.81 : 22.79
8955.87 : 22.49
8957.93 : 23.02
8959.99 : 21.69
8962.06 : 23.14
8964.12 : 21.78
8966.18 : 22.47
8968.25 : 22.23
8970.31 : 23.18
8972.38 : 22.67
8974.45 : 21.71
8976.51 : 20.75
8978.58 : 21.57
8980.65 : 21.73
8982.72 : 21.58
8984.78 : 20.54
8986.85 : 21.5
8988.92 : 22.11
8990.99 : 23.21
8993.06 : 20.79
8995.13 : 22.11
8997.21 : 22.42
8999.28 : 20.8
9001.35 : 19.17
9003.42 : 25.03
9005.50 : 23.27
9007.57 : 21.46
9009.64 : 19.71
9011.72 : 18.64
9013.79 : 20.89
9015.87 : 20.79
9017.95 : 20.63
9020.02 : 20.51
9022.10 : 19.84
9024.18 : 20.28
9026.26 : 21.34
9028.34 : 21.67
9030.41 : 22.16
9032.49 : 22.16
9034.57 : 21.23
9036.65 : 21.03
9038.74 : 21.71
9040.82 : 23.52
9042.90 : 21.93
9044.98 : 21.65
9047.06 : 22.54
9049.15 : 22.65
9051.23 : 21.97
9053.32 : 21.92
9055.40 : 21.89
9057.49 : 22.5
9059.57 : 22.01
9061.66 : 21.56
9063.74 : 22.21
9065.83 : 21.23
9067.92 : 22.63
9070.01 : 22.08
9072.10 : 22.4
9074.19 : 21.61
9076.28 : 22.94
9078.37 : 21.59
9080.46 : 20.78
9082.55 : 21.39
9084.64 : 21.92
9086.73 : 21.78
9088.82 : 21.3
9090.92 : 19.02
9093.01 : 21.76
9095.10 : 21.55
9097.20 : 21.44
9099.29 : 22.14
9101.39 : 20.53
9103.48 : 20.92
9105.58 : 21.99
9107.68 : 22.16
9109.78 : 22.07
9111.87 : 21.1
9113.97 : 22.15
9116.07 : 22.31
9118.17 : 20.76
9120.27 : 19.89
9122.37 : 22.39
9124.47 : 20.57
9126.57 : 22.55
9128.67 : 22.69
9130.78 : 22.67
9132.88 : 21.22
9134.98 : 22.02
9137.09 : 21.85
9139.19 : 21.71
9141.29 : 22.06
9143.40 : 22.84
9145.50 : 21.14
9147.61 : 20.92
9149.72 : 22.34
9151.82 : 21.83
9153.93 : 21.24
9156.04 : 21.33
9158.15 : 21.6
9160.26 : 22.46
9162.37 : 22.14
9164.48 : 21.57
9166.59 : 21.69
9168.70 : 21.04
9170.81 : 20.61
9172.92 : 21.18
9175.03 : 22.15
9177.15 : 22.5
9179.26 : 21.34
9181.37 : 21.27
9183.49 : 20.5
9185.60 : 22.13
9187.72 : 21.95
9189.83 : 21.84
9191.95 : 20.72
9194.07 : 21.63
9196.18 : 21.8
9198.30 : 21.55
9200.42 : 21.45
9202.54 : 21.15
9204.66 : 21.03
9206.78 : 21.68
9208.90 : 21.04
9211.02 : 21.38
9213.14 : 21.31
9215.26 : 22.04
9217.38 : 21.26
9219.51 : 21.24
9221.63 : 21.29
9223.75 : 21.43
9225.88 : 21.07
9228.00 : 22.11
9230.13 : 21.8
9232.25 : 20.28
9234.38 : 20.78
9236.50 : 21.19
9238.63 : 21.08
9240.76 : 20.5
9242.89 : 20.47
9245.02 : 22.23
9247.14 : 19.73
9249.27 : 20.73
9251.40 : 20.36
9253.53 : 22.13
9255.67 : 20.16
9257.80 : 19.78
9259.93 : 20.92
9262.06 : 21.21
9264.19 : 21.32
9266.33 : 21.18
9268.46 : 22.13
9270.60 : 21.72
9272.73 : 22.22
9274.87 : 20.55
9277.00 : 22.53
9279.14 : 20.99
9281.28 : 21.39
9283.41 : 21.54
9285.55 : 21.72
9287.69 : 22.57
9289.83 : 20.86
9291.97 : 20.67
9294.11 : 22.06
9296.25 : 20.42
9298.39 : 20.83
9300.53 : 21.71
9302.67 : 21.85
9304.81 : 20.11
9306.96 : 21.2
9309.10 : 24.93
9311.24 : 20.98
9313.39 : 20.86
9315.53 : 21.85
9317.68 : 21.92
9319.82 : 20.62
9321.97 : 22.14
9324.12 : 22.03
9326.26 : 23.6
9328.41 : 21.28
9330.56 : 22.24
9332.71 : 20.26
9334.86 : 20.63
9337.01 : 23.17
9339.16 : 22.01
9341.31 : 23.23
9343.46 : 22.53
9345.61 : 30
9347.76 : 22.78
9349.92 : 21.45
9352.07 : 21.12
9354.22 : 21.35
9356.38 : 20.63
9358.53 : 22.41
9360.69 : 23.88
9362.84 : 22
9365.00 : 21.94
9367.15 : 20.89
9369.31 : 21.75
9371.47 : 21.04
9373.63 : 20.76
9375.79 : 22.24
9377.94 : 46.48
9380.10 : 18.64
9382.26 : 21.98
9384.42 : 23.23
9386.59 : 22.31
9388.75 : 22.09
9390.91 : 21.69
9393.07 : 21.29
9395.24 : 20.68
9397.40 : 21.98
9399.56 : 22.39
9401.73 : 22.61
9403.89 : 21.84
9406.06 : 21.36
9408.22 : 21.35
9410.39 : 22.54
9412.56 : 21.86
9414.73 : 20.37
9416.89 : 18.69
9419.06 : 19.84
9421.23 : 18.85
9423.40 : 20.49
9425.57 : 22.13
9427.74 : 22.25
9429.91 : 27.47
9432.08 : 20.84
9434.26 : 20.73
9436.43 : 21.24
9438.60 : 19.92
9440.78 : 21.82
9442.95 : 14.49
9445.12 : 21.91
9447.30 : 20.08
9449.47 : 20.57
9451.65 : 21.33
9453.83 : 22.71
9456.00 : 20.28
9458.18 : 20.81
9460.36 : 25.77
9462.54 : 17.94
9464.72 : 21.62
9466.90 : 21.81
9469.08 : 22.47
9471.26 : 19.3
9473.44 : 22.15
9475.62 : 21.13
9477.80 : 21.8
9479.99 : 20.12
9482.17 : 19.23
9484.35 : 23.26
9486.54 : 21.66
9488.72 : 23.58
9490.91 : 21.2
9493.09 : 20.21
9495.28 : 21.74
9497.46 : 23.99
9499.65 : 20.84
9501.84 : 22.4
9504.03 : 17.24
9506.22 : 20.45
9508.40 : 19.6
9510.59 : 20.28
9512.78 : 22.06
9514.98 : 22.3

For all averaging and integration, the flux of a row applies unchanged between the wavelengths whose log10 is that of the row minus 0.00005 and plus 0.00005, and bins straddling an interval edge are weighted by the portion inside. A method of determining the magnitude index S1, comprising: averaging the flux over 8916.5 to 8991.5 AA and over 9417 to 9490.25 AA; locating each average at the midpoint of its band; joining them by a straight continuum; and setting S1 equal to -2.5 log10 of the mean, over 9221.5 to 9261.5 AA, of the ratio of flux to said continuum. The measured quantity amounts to 0.03 mag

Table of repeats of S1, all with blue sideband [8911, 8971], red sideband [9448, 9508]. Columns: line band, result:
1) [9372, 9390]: -0.15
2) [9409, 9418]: 0.03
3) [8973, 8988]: 0.03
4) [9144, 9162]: 0.01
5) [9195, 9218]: 0.01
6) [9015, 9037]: 0.05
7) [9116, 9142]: 0.01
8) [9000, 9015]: 0.04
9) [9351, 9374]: -0.01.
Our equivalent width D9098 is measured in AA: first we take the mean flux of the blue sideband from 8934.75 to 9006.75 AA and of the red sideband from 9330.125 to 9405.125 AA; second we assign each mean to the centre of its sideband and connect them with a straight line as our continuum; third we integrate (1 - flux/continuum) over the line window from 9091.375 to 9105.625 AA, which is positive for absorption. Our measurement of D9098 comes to 0.6 AA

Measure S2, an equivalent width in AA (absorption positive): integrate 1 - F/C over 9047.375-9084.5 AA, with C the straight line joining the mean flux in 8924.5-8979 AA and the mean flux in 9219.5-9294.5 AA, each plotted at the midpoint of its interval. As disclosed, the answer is -0.4 AA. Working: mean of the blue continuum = 22.1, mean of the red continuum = 21.2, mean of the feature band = 22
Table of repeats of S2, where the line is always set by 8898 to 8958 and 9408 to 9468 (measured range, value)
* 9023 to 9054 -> 0.2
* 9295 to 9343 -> -0.9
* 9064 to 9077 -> -0.1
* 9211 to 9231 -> 0.1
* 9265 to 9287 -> -0.2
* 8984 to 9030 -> 1.7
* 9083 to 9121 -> 0.8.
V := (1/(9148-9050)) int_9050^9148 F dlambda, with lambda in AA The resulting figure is 21.7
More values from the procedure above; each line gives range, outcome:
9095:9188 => 21.7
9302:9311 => 21.9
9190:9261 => 21.1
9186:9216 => 21.5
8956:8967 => 22.4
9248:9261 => 20.7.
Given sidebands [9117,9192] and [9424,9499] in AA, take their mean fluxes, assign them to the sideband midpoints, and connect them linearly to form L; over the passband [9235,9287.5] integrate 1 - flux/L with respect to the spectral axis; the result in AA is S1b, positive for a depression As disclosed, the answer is 0.9 AA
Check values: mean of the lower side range 21.6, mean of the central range 21.2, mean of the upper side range 21.4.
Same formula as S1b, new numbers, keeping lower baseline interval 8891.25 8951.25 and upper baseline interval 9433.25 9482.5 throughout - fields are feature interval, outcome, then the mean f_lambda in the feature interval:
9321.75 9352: -2.11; 22.6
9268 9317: -0.64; 21.5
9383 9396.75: -0.56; 21.9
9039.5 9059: -0.36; 22.3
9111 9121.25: 0.21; 21.2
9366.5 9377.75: -1.21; 23.3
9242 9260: 0.55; 20.7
